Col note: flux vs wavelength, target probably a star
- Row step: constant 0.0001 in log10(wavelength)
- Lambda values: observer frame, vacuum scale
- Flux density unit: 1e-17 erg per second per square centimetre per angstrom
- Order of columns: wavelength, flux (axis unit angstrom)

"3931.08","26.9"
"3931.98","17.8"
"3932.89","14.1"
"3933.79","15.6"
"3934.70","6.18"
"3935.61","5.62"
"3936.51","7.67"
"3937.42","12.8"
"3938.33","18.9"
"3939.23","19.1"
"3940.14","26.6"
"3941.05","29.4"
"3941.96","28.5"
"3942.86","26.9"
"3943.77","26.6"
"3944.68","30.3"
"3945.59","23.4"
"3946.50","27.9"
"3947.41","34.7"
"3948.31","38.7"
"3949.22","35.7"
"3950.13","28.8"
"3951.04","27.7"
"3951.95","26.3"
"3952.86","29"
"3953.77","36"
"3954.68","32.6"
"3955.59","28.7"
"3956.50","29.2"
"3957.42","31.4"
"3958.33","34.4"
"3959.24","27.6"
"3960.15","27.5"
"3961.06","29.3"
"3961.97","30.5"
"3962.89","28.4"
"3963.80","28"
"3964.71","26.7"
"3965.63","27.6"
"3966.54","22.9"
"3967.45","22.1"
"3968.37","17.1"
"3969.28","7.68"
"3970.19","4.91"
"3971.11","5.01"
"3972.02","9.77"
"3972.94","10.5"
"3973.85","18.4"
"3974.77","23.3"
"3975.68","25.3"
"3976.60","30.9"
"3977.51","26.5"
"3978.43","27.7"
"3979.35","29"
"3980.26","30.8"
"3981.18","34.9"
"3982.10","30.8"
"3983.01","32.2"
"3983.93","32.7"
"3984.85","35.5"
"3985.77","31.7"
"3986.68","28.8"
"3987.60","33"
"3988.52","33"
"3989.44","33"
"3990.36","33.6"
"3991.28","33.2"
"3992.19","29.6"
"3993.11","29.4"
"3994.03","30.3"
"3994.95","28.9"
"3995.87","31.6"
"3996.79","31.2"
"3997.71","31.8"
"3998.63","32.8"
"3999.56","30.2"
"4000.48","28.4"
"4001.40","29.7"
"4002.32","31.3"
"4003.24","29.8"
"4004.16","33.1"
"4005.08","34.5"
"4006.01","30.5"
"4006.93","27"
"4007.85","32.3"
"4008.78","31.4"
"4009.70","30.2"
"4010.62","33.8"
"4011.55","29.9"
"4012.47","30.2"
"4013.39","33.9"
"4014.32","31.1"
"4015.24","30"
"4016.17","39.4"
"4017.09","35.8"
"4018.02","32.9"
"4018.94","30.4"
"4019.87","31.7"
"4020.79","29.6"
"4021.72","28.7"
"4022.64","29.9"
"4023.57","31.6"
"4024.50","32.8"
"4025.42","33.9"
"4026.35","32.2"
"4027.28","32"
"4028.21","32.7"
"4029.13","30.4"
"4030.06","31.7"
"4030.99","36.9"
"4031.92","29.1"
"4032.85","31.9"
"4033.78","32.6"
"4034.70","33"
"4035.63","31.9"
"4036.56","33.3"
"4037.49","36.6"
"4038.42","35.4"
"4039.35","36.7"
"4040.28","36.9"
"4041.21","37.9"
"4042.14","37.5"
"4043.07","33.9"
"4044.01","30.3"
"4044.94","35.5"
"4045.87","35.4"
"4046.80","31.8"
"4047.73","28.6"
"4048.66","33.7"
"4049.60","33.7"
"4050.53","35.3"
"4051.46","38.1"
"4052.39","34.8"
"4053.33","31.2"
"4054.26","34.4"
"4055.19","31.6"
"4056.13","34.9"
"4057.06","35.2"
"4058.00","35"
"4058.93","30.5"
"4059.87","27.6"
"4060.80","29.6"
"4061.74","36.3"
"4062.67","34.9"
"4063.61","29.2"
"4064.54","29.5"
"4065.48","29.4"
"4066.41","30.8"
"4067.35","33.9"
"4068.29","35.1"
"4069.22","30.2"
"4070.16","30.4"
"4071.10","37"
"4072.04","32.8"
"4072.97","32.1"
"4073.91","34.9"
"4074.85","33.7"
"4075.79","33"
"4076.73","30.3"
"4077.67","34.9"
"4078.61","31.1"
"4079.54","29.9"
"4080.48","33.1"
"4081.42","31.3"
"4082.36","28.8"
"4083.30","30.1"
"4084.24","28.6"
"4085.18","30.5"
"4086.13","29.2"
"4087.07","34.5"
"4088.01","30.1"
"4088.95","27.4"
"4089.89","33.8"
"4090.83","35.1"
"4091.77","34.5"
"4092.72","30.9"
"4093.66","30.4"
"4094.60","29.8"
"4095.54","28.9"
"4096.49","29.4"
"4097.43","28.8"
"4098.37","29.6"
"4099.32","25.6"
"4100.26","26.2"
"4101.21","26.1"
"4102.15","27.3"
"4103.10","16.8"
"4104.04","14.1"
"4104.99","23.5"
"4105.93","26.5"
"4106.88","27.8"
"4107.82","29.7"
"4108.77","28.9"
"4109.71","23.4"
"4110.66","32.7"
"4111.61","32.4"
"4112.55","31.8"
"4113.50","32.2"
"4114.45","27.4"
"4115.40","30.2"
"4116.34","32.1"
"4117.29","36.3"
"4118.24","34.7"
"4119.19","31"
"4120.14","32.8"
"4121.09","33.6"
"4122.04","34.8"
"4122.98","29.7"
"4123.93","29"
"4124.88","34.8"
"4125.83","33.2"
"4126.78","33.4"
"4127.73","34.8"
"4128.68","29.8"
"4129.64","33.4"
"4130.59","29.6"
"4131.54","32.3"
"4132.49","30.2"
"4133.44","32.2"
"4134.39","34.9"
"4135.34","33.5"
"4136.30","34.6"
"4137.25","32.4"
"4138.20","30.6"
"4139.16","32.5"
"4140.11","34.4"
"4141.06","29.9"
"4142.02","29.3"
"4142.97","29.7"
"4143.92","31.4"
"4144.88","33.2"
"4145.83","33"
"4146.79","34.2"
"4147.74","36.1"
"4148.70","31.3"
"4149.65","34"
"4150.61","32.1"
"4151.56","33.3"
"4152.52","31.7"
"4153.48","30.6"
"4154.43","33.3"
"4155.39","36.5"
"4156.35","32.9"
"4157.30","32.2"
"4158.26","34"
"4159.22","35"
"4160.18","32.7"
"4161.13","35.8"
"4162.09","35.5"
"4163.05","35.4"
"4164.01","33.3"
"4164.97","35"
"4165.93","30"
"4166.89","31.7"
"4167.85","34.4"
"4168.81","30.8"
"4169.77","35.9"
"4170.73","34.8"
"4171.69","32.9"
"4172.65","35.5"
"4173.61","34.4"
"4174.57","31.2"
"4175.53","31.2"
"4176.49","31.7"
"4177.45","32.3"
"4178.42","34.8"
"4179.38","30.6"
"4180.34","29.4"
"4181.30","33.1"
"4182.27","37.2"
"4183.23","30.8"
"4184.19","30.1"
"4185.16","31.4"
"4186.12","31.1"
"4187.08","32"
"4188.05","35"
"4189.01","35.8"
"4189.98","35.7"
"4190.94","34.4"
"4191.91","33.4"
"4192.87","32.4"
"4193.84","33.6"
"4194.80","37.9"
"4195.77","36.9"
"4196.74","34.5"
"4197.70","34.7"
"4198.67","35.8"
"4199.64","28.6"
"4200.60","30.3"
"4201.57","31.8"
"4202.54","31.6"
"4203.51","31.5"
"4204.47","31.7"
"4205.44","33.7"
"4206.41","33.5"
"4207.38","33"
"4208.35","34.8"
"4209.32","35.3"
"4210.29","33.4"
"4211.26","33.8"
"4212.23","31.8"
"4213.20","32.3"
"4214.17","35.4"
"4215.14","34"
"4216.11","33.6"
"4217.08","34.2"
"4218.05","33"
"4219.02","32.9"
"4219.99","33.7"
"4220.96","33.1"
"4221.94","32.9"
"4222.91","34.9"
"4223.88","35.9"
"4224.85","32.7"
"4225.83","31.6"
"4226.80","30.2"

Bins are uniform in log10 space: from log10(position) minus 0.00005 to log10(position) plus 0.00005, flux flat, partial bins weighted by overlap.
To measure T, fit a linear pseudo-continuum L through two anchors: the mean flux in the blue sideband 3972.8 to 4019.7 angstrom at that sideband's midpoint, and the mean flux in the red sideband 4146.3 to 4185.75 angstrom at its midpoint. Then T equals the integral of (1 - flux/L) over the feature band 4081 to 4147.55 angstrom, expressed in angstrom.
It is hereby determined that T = 3.8 angstrom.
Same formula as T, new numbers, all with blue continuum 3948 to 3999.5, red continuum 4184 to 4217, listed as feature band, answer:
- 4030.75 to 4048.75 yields -2.8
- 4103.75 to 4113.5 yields 1.1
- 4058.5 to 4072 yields -0.8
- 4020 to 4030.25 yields -0.8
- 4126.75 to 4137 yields -0.3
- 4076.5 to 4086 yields -0.1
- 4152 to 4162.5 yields -0.4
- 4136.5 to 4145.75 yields 0.1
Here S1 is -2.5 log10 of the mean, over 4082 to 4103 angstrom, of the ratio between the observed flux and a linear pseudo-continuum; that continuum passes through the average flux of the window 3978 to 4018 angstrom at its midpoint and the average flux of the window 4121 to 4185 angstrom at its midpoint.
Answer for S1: 0.10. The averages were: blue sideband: 31.6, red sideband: 32.8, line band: 29.6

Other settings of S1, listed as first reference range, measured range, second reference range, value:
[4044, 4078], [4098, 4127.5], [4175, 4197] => 0.13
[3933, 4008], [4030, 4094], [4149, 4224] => -0.11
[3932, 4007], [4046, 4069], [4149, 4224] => -0.12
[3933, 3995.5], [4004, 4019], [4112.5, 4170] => -0.16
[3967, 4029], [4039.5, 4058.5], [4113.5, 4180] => -0.14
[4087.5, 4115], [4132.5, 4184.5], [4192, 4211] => -0.06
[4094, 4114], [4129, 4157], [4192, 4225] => -0.10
